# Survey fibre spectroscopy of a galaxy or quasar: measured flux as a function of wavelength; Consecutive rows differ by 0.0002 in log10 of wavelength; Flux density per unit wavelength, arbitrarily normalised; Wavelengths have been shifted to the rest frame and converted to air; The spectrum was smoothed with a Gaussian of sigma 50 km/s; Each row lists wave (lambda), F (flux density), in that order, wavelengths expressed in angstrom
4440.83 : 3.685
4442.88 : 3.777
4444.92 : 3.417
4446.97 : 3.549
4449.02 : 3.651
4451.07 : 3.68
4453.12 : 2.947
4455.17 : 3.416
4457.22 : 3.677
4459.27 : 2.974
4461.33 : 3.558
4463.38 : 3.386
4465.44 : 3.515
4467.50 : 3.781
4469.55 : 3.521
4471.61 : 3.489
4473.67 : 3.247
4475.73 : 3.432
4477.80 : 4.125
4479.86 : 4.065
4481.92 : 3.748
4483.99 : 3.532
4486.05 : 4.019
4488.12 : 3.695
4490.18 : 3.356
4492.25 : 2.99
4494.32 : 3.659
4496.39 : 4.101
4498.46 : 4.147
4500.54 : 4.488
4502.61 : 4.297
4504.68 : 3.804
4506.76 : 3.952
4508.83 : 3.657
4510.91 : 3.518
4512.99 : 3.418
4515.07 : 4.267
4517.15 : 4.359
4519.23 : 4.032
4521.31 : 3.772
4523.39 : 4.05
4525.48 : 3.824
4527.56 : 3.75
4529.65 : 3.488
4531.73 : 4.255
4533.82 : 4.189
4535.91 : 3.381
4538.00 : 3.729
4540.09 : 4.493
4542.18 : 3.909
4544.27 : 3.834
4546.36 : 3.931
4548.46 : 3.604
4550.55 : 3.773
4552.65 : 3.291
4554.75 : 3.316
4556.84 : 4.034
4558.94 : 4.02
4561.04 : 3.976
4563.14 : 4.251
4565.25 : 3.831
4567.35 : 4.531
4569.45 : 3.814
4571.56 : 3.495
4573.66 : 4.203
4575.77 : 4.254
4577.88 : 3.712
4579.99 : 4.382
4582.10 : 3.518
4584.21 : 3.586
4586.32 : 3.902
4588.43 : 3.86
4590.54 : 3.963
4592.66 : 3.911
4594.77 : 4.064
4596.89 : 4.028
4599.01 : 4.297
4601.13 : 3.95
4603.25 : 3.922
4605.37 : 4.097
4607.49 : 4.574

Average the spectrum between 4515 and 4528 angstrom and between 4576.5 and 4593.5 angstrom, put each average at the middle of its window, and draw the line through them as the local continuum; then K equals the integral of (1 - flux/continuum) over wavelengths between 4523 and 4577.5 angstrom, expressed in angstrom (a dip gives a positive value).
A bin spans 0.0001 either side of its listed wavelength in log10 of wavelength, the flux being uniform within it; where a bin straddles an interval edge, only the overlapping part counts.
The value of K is 0.66 angstrom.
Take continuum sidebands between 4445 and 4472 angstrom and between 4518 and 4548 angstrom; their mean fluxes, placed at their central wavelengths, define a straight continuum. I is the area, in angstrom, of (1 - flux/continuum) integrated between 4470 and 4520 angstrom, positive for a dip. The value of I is -1.7 angstrom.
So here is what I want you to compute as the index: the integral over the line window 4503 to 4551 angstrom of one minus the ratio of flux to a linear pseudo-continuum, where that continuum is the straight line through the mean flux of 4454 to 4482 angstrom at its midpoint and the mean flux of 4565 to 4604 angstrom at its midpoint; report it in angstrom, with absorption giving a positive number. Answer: -1.46 angstrom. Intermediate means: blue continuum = 3.56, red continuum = 3.96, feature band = 3.88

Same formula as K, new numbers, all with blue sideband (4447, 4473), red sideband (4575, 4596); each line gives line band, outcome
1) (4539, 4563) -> -0.4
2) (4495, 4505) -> -1.6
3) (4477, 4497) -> -0.9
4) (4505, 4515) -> -0.2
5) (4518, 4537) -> -0.8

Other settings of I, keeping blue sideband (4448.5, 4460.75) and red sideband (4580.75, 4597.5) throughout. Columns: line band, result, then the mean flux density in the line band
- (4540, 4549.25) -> -0.5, 3.91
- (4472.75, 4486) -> -0.9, 3.72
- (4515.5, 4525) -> -1.1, 4.05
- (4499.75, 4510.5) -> -1.3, 4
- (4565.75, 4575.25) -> -0.6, 4.02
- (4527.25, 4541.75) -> -0.9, 3.91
